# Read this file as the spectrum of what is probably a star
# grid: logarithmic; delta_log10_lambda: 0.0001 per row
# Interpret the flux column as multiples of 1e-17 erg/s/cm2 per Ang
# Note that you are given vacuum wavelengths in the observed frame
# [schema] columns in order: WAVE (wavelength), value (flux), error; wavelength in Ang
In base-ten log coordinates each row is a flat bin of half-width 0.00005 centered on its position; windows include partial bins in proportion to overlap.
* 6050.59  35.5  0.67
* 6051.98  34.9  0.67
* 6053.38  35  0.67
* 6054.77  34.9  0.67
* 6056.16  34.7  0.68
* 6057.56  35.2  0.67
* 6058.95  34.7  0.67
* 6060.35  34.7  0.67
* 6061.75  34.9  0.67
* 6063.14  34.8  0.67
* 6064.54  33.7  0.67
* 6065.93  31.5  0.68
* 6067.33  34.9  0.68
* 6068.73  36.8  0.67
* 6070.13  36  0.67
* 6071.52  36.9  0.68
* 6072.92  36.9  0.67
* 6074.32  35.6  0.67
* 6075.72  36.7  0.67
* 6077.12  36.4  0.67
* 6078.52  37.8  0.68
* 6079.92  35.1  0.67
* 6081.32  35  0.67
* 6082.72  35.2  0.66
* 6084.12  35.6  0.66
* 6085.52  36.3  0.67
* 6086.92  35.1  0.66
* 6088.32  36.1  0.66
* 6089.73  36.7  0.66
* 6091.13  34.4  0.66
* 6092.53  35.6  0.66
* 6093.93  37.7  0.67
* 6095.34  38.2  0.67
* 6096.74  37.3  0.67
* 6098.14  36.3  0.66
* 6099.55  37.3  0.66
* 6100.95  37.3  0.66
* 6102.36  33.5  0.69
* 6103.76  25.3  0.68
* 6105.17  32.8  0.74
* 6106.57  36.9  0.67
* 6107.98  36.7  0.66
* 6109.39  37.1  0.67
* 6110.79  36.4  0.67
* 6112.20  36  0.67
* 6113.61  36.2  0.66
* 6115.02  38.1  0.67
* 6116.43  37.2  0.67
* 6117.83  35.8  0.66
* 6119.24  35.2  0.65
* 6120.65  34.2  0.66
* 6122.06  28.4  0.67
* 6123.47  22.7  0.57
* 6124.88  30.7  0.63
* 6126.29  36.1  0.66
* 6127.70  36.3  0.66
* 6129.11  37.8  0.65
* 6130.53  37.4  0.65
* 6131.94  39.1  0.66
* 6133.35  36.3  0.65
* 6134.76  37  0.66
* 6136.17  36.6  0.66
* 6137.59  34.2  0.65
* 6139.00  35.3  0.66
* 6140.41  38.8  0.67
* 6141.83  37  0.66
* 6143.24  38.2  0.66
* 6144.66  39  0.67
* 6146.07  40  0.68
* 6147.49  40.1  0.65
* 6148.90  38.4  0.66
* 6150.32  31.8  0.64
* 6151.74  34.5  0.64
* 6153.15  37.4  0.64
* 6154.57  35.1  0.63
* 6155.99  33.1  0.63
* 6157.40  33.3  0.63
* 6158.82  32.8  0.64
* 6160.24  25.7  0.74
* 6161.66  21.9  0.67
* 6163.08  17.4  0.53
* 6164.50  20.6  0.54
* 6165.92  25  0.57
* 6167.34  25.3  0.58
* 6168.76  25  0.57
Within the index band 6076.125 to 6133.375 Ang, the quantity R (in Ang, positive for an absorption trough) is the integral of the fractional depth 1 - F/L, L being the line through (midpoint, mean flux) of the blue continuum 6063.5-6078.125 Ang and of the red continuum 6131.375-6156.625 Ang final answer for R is 1.2 Ang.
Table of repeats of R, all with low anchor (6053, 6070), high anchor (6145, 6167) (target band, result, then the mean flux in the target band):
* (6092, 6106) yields -0.8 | 35.2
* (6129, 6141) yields -1.9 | 36.9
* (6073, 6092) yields -1.1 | 35.9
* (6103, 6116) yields -0.9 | 35.1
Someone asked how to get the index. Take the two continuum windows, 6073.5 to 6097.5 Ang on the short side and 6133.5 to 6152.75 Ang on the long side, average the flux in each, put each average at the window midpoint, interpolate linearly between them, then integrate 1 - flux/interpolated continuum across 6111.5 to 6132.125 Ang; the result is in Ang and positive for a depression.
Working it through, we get 1.2 Ang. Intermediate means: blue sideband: 36.2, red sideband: 37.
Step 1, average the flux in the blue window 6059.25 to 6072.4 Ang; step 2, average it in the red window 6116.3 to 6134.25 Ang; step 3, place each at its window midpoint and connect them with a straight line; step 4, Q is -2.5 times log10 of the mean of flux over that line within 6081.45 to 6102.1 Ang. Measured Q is -0.05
